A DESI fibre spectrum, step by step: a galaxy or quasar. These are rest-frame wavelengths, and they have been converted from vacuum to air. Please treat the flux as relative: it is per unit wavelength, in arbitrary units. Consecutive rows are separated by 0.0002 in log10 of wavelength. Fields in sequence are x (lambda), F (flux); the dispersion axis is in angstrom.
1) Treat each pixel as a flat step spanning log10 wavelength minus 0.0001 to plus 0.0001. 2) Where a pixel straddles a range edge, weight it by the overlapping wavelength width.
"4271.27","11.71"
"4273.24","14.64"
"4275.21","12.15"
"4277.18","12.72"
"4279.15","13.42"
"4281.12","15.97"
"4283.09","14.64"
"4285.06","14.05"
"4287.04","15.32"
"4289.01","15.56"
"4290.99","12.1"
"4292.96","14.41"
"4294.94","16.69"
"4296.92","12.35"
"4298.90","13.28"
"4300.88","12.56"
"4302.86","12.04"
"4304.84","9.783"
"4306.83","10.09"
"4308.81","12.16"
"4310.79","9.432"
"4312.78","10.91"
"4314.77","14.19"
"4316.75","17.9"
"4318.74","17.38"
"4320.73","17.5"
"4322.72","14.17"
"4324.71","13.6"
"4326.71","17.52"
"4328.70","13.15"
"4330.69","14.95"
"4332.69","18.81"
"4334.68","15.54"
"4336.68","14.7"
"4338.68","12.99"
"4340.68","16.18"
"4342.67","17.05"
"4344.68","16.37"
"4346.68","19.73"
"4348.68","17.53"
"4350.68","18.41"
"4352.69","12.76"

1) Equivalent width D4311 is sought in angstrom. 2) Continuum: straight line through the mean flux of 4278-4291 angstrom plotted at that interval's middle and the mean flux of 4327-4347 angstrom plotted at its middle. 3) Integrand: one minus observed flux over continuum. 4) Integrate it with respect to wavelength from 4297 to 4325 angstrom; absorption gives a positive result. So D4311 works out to 3.82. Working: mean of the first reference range 14.6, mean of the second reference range 15.9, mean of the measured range 13.2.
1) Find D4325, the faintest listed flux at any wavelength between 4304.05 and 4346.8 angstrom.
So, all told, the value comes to 9.432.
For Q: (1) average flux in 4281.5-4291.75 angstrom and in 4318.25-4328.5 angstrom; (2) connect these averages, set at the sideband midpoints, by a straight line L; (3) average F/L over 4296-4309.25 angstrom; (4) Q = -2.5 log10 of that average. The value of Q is 0.27 mag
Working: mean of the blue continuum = 14.5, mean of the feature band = 11.7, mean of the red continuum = 15.7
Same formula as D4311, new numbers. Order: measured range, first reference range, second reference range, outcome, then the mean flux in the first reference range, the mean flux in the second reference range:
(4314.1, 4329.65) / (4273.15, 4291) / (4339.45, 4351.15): 0.46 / 14.1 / 17.4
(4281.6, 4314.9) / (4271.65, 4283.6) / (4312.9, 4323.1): 4.19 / 13.8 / 15.9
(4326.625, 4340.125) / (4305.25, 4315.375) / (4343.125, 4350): 0.07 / 11.2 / 17.8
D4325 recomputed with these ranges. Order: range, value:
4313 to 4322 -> 14.19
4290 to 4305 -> 9.783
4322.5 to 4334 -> 13.15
